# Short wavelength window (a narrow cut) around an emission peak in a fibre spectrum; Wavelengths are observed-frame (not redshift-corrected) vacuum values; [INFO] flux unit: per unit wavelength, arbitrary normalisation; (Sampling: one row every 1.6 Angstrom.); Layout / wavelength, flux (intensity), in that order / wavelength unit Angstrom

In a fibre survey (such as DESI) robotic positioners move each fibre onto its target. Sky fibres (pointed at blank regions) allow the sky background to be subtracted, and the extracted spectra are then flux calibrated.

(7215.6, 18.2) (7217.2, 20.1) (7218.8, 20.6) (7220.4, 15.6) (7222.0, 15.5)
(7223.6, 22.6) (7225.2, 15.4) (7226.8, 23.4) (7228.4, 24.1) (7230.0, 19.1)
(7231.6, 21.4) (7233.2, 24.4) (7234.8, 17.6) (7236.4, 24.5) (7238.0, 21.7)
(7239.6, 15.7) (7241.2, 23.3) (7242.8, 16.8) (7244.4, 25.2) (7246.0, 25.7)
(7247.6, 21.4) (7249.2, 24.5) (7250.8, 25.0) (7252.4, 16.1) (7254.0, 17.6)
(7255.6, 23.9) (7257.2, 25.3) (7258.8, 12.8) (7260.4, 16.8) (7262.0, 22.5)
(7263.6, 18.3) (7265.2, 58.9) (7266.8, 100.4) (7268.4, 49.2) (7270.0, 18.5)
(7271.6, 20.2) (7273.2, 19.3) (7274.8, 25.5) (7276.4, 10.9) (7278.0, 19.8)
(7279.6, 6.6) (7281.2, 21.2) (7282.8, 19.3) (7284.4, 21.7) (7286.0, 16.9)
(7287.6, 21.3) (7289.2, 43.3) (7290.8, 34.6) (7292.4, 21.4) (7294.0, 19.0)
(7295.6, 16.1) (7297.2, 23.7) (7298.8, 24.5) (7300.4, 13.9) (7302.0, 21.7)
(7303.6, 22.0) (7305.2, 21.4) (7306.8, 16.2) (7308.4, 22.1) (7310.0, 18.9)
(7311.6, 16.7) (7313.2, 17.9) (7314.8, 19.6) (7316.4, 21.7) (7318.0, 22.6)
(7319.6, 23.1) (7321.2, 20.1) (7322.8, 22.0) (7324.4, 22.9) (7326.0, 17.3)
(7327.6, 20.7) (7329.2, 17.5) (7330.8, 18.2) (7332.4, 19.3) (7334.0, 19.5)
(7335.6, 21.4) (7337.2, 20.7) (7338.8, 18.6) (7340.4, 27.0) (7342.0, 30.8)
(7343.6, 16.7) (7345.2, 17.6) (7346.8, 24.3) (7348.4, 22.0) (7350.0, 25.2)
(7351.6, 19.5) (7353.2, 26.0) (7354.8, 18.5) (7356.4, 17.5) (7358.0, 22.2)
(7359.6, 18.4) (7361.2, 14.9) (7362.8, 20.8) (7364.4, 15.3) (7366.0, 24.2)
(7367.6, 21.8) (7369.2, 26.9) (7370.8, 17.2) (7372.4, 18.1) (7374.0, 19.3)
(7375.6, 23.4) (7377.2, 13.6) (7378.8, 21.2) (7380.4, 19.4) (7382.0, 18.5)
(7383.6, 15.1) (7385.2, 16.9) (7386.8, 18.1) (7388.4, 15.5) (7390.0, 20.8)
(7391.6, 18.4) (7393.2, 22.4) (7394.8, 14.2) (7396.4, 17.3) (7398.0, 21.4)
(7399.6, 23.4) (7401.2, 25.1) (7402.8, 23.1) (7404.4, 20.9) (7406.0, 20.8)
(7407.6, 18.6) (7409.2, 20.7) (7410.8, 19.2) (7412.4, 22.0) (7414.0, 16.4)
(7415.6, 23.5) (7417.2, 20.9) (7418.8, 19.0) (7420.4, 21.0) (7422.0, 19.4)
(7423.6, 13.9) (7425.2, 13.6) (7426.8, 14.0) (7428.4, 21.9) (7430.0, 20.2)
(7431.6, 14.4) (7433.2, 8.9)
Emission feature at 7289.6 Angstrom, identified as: [N II] 6583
